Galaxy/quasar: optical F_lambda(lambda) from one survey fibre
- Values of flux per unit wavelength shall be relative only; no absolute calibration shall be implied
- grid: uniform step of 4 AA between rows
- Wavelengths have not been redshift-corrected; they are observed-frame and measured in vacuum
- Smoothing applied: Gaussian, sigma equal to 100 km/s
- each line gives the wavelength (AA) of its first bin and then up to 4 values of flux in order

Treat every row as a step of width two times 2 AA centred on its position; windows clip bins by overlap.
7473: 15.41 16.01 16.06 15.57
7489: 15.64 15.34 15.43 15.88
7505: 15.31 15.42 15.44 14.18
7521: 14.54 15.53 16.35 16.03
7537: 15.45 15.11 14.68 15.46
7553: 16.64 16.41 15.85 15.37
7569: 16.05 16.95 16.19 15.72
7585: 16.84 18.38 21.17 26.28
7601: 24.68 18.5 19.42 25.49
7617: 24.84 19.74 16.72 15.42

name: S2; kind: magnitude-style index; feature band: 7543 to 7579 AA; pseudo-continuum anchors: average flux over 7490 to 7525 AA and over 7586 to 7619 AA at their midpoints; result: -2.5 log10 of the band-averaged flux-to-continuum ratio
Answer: 0.197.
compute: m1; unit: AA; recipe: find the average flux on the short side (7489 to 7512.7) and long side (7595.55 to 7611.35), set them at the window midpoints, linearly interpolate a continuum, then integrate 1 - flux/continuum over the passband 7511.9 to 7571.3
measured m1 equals 8.3 AA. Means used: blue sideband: 15.5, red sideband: 22.2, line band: 15.5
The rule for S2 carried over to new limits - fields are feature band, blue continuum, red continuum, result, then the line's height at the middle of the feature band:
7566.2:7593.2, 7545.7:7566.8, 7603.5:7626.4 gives 0.056 mag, 17.9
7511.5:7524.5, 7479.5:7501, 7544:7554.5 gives 0.060 mag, 15.6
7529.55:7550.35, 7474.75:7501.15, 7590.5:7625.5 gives 0.194 mag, 18.4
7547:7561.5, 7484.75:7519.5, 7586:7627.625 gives 0.139 mag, 18.3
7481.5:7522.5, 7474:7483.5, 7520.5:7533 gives 0.035 mag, 15.8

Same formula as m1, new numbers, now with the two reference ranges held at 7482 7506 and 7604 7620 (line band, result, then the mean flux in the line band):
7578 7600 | 1.23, 19.7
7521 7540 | 2.08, 15.7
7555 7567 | 2.12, 15.9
